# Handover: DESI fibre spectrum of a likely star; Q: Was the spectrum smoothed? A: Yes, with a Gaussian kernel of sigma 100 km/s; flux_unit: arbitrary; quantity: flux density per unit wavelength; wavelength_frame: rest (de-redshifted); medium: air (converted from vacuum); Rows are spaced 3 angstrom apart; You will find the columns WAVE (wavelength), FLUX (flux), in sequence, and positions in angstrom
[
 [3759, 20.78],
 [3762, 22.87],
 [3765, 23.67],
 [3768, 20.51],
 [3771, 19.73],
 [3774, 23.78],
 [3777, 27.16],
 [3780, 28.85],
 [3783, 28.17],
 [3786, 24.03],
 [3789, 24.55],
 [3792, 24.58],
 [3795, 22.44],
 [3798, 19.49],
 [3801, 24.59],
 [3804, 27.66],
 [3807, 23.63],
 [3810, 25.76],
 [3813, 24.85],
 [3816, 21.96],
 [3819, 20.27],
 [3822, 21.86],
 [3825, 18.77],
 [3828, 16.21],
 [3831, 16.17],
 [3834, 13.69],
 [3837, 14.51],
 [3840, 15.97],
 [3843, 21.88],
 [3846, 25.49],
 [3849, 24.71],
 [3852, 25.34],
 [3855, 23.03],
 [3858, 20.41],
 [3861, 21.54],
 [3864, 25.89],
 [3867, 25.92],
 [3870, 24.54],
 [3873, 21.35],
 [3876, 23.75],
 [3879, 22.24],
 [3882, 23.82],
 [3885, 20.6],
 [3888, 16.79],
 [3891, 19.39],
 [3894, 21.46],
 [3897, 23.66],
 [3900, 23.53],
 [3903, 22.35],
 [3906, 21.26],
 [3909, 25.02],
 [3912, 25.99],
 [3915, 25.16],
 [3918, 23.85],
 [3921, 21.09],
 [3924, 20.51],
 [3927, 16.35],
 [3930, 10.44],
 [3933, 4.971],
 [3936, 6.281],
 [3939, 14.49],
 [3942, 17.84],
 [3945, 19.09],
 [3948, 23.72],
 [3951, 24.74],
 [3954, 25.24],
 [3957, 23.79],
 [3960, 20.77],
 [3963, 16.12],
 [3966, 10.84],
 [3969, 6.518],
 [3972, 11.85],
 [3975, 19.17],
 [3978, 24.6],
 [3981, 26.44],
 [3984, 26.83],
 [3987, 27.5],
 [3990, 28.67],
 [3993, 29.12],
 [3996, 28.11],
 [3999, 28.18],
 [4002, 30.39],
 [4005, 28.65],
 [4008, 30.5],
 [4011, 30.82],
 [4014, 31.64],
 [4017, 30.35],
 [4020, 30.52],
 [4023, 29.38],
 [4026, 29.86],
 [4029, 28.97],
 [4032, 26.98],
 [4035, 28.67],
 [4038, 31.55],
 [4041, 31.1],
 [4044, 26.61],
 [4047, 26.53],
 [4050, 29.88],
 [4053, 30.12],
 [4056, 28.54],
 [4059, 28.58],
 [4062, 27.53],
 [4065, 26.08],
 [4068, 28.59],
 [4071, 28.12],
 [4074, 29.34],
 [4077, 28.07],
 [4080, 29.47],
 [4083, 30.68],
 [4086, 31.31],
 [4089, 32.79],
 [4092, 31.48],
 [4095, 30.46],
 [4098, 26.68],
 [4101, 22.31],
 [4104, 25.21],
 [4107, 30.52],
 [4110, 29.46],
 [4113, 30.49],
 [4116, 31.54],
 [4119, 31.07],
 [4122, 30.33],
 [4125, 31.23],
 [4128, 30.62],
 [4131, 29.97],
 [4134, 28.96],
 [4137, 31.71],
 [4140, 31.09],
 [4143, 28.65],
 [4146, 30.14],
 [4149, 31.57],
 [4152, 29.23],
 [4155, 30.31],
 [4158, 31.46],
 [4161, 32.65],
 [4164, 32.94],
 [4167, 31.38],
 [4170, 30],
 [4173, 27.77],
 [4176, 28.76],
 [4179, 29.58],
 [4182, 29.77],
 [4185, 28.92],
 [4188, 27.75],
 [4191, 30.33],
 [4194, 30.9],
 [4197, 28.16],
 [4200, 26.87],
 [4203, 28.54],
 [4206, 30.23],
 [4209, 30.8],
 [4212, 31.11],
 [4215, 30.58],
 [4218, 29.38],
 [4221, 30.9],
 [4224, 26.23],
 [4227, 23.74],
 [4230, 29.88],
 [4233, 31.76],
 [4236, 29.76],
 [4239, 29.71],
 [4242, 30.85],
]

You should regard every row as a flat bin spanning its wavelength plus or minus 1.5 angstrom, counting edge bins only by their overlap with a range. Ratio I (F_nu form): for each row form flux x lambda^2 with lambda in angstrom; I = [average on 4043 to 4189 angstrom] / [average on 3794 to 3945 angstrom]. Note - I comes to 1.61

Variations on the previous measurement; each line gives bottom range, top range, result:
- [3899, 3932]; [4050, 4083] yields 1.46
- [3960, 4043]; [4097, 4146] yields 1.20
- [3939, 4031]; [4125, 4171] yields 1.35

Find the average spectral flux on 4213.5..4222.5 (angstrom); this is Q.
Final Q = 30.3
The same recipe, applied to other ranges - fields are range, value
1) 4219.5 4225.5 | 28.6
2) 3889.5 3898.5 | 21.5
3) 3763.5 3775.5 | 21.9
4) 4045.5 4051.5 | 28.2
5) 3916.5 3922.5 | 22.5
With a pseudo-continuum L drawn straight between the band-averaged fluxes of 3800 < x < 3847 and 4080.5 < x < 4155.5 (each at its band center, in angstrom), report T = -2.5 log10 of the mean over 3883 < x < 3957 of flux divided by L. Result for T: 0.19 mag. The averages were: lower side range 20.7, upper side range 29.9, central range 19.9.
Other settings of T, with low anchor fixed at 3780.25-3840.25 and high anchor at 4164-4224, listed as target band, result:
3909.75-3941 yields 0.367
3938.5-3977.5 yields 0.328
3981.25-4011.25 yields -0.127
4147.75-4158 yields -0.065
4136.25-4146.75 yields -0.068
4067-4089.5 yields -0.095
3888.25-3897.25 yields 0.142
